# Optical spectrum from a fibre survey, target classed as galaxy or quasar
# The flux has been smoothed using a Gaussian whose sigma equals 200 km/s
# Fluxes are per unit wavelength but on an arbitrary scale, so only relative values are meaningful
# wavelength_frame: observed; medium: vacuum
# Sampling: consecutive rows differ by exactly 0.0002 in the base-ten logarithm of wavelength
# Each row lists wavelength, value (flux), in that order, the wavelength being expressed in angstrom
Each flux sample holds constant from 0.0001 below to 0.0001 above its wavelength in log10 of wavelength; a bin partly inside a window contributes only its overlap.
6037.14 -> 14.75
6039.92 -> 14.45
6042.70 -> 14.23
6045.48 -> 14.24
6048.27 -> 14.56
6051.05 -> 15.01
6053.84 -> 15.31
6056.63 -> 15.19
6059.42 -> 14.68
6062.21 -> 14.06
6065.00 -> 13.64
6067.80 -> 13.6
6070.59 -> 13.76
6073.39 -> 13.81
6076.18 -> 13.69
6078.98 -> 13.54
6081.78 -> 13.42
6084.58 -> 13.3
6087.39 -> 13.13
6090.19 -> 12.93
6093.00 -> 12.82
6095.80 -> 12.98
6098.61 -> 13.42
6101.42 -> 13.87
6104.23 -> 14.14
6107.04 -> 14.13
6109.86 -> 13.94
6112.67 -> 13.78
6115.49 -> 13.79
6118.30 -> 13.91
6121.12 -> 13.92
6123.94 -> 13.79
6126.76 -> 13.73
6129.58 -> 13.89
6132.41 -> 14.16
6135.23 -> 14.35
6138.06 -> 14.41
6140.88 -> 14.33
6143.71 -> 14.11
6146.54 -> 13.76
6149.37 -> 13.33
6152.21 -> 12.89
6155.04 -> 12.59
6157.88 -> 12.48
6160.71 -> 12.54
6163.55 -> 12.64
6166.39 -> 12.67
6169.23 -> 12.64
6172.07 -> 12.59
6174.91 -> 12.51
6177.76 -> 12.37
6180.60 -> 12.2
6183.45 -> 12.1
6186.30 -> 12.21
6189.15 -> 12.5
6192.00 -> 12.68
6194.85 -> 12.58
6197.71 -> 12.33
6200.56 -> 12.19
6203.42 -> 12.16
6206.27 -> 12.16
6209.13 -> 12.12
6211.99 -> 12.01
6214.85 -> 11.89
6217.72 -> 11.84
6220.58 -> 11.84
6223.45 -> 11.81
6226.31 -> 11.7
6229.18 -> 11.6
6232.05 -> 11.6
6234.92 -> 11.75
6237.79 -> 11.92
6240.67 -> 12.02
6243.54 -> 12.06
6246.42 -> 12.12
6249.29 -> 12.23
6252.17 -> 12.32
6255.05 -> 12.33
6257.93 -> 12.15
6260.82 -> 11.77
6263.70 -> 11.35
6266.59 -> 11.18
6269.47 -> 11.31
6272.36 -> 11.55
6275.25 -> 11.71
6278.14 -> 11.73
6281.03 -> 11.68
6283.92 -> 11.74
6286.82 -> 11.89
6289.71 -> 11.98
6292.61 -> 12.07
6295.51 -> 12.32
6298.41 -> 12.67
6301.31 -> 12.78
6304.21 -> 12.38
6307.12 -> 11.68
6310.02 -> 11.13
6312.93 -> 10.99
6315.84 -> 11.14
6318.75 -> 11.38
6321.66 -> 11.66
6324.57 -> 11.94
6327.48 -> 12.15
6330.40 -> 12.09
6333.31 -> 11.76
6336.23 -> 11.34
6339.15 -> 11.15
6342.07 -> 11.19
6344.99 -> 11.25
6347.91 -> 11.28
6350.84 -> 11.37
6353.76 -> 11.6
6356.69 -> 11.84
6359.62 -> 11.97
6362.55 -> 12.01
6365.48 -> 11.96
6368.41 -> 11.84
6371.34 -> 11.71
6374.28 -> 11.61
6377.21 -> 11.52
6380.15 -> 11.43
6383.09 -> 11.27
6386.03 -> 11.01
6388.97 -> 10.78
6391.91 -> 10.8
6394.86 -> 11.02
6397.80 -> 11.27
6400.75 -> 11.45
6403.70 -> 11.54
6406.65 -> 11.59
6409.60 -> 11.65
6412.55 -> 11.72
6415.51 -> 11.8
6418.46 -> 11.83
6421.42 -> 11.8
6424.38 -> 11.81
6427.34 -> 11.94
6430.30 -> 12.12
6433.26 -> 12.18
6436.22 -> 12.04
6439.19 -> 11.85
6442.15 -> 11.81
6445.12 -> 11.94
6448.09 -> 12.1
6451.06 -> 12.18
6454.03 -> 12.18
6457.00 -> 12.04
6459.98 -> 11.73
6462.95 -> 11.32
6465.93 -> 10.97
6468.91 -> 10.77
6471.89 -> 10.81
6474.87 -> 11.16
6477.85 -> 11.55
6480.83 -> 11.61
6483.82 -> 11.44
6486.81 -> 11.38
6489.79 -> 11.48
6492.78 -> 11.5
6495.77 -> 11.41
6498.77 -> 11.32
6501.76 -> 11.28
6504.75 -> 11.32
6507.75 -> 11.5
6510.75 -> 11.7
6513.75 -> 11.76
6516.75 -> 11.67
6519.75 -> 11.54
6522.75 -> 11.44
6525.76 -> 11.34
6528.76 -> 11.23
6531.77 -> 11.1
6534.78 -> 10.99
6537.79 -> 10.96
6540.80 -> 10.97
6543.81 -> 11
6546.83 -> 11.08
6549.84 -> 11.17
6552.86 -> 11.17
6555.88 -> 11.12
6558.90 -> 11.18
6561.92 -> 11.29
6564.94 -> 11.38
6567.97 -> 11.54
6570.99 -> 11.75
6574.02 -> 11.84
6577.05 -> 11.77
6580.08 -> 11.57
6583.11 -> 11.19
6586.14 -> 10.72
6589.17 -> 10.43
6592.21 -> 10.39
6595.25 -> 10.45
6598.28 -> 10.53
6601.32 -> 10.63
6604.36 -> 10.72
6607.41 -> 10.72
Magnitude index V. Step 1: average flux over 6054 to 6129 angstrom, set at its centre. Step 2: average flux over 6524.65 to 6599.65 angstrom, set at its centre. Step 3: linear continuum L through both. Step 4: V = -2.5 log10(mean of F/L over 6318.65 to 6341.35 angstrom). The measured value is 0.07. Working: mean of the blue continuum 13.8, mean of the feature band 11.7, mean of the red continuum 11.1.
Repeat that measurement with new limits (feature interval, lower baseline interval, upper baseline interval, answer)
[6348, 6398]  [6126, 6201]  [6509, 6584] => 0.06 mag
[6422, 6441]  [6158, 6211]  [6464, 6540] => -0.04 mag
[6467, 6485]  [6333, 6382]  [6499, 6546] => 0.02 mag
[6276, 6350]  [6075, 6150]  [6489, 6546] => 0.07 mag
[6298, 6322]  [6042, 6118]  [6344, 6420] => 0.03 mag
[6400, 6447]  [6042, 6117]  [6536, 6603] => 0.01 mag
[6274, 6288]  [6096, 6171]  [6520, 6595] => 0.09 mag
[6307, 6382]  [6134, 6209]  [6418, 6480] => 0.05 mag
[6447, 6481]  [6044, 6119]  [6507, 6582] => 0.03 mag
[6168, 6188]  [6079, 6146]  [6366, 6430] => 0.07 mag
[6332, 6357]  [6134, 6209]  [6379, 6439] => 0.05 mag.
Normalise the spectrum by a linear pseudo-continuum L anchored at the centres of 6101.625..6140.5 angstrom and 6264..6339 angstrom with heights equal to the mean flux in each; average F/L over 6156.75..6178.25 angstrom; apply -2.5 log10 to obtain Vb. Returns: 0.07 mag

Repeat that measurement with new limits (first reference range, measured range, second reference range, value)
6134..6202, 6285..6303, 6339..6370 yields -0.02 mag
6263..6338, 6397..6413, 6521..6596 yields 0.00 mag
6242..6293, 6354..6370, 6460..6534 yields -0.02 mag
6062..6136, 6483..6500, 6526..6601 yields 0.01 mag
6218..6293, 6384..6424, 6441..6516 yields 0.02 mag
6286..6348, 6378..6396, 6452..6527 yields 0.05 mag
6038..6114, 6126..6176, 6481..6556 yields 0.01 mag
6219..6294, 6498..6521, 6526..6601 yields -0.03 mag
